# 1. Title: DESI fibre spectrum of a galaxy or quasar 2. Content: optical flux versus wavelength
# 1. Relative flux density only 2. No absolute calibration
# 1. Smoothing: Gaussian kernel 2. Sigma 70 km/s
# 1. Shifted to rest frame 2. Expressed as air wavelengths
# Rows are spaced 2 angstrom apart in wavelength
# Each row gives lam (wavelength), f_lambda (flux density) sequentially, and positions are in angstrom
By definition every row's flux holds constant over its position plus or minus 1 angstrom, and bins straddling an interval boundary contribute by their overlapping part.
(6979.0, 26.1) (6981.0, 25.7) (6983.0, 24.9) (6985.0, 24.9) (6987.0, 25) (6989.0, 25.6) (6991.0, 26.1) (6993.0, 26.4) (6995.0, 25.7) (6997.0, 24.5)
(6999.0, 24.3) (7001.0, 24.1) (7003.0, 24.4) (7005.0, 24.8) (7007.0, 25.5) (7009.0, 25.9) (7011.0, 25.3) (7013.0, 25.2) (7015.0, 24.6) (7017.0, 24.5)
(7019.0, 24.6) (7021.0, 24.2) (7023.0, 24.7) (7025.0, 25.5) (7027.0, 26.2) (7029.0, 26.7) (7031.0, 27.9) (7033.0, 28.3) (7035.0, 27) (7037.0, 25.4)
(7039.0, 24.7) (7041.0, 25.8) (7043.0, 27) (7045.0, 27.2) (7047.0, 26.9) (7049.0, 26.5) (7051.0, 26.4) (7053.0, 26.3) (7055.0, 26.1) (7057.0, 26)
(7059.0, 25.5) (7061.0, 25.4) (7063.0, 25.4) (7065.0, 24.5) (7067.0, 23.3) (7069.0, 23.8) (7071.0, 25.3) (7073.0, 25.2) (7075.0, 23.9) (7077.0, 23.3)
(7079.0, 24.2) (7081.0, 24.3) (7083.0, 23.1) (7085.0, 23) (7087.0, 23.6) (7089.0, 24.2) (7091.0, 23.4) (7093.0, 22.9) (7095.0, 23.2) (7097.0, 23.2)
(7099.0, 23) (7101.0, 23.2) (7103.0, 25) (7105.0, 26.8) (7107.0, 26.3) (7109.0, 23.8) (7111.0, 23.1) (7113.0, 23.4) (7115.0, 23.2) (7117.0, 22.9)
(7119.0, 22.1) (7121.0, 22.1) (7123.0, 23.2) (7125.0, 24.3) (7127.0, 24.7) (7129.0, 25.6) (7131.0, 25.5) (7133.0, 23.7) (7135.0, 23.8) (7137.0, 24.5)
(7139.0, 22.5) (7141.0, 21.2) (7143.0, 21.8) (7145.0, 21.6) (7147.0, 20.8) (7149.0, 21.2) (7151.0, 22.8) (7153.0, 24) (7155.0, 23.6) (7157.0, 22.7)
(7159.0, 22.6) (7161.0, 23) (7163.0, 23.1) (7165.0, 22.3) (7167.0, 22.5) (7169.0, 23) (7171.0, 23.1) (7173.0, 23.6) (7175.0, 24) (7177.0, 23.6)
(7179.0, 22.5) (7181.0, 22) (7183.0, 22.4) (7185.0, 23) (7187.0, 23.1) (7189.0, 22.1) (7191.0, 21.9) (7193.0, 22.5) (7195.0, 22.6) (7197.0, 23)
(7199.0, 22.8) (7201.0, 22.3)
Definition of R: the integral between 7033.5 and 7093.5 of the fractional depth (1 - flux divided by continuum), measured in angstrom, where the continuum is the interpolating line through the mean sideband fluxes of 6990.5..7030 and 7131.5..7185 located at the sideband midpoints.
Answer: -1.78 angstrom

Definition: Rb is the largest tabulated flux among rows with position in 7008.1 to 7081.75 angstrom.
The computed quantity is 28.3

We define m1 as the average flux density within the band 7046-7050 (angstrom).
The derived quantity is 26.7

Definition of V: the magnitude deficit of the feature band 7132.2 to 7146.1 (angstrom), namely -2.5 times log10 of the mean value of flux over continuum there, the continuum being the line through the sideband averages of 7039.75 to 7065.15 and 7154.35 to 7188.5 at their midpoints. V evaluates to 0.051 mag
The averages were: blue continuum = 26.1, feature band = 22.7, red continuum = 22.9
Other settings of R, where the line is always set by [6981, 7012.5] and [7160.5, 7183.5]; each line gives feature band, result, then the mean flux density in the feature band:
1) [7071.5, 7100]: 0.5 angstrom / 23.6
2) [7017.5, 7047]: -1.6 angstrom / 26.1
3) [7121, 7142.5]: -0.3 angstrom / 23.8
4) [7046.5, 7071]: -1.1 angstrom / 25.5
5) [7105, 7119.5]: -0.1 angstrom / 23.8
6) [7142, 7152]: 0.7 angstrom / 21.6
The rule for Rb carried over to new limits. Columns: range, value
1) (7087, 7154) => 26.8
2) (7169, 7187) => 24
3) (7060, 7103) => 25.4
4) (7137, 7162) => 24.5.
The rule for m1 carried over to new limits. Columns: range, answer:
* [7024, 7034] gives 26.9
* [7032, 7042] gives 26.2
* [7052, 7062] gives 25.9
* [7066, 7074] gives 24.4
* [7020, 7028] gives 25.2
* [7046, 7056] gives 26.4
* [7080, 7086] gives 23.5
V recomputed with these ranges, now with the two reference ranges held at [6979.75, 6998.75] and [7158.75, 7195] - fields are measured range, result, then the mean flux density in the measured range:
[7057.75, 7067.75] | -0.02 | 24.9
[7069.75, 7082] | -0.01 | 24.4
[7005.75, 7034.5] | -0.03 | 25.7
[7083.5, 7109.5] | 0.00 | 24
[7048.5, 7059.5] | -0.07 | 26.1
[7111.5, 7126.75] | 0.02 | 23.1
